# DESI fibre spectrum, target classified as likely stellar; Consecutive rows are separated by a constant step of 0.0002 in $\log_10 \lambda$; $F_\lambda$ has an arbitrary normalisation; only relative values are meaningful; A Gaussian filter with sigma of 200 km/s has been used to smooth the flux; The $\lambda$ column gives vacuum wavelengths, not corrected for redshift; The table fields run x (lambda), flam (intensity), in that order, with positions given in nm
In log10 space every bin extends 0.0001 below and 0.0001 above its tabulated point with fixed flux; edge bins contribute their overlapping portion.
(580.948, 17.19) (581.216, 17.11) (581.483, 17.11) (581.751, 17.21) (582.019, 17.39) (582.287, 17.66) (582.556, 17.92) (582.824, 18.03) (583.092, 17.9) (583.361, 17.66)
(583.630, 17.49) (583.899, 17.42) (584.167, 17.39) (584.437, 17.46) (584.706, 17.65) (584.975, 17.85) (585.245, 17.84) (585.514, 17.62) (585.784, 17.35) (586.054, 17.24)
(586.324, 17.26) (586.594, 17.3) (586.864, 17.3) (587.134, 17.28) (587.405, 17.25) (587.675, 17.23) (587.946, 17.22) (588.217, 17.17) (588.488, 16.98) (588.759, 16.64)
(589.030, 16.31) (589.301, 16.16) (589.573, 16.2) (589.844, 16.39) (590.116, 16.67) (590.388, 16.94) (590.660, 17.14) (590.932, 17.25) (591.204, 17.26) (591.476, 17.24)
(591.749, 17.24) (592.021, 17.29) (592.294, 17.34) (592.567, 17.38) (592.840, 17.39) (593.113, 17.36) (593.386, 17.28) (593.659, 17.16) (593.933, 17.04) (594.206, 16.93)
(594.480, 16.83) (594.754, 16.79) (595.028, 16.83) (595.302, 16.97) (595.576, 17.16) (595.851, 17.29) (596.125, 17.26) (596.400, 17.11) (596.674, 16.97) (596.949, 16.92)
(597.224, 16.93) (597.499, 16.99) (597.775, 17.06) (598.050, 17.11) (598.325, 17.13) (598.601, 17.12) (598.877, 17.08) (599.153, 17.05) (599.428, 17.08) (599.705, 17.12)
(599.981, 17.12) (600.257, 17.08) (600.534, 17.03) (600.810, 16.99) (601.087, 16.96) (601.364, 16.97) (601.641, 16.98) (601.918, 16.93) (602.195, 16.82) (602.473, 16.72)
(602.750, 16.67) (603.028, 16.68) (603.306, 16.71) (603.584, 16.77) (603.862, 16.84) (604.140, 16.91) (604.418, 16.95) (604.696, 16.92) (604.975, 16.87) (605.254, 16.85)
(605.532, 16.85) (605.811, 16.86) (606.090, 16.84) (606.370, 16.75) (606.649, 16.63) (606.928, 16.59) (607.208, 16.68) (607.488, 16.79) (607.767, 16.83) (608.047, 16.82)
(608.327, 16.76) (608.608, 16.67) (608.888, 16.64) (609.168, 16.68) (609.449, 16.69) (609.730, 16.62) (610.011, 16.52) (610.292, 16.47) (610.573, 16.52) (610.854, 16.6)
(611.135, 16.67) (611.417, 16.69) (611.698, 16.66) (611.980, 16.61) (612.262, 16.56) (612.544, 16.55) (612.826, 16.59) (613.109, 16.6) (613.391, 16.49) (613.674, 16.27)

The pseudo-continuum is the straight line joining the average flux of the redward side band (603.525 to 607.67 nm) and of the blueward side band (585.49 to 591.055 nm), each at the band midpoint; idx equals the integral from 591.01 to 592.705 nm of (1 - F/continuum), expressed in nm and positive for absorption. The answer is -0.03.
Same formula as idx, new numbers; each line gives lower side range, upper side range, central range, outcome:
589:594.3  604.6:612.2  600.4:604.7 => -0.01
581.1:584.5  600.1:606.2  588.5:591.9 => 0.10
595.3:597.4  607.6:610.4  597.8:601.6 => -0.02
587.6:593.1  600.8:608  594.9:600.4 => -0.06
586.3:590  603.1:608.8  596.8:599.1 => -0.03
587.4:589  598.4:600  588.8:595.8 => 0.03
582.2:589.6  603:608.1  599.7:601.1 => -0.01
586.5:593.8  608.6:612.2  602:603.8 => 0.00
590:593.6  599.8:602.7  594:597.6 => 0.02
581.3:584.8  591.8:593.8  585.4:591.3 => 0.14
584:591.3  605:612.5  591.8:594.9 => -0.03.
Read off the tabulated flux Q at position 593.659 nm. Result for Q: 17.16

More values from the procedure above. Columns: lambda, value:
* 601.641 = 16.98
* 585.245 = 17.84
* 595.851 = 17.29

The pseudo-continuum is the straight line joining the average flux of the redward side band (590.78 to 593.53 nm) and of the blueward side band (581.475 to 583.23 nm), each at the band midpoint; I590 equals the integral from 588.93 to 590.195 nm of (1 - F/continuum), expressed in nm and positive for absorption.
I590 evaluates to 0.08 nm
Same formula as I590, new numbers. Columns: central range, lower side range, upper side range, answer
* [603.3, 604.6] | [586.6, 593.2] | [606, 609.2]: -0.01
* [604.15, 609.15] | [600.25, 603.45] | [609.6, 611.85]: -0.02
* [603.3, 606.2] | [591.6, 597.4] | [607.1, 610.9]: -0.01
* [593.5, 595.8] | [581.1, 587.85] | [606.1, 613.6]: 0.02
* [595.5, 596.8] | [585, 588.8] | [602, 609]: -0.01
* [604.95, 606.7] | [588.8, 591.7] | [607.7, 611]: -0.01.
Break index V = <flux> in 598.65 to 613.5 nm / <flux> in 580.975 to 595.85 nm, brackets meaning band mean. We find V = 0.98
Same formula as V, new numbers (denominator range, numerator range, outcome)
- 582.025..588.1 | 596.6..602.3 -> 0.97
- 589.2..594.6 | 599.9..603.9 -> 0.99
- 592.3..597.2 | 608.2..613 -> 0.97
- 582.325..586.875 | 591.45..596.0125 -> 0.98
